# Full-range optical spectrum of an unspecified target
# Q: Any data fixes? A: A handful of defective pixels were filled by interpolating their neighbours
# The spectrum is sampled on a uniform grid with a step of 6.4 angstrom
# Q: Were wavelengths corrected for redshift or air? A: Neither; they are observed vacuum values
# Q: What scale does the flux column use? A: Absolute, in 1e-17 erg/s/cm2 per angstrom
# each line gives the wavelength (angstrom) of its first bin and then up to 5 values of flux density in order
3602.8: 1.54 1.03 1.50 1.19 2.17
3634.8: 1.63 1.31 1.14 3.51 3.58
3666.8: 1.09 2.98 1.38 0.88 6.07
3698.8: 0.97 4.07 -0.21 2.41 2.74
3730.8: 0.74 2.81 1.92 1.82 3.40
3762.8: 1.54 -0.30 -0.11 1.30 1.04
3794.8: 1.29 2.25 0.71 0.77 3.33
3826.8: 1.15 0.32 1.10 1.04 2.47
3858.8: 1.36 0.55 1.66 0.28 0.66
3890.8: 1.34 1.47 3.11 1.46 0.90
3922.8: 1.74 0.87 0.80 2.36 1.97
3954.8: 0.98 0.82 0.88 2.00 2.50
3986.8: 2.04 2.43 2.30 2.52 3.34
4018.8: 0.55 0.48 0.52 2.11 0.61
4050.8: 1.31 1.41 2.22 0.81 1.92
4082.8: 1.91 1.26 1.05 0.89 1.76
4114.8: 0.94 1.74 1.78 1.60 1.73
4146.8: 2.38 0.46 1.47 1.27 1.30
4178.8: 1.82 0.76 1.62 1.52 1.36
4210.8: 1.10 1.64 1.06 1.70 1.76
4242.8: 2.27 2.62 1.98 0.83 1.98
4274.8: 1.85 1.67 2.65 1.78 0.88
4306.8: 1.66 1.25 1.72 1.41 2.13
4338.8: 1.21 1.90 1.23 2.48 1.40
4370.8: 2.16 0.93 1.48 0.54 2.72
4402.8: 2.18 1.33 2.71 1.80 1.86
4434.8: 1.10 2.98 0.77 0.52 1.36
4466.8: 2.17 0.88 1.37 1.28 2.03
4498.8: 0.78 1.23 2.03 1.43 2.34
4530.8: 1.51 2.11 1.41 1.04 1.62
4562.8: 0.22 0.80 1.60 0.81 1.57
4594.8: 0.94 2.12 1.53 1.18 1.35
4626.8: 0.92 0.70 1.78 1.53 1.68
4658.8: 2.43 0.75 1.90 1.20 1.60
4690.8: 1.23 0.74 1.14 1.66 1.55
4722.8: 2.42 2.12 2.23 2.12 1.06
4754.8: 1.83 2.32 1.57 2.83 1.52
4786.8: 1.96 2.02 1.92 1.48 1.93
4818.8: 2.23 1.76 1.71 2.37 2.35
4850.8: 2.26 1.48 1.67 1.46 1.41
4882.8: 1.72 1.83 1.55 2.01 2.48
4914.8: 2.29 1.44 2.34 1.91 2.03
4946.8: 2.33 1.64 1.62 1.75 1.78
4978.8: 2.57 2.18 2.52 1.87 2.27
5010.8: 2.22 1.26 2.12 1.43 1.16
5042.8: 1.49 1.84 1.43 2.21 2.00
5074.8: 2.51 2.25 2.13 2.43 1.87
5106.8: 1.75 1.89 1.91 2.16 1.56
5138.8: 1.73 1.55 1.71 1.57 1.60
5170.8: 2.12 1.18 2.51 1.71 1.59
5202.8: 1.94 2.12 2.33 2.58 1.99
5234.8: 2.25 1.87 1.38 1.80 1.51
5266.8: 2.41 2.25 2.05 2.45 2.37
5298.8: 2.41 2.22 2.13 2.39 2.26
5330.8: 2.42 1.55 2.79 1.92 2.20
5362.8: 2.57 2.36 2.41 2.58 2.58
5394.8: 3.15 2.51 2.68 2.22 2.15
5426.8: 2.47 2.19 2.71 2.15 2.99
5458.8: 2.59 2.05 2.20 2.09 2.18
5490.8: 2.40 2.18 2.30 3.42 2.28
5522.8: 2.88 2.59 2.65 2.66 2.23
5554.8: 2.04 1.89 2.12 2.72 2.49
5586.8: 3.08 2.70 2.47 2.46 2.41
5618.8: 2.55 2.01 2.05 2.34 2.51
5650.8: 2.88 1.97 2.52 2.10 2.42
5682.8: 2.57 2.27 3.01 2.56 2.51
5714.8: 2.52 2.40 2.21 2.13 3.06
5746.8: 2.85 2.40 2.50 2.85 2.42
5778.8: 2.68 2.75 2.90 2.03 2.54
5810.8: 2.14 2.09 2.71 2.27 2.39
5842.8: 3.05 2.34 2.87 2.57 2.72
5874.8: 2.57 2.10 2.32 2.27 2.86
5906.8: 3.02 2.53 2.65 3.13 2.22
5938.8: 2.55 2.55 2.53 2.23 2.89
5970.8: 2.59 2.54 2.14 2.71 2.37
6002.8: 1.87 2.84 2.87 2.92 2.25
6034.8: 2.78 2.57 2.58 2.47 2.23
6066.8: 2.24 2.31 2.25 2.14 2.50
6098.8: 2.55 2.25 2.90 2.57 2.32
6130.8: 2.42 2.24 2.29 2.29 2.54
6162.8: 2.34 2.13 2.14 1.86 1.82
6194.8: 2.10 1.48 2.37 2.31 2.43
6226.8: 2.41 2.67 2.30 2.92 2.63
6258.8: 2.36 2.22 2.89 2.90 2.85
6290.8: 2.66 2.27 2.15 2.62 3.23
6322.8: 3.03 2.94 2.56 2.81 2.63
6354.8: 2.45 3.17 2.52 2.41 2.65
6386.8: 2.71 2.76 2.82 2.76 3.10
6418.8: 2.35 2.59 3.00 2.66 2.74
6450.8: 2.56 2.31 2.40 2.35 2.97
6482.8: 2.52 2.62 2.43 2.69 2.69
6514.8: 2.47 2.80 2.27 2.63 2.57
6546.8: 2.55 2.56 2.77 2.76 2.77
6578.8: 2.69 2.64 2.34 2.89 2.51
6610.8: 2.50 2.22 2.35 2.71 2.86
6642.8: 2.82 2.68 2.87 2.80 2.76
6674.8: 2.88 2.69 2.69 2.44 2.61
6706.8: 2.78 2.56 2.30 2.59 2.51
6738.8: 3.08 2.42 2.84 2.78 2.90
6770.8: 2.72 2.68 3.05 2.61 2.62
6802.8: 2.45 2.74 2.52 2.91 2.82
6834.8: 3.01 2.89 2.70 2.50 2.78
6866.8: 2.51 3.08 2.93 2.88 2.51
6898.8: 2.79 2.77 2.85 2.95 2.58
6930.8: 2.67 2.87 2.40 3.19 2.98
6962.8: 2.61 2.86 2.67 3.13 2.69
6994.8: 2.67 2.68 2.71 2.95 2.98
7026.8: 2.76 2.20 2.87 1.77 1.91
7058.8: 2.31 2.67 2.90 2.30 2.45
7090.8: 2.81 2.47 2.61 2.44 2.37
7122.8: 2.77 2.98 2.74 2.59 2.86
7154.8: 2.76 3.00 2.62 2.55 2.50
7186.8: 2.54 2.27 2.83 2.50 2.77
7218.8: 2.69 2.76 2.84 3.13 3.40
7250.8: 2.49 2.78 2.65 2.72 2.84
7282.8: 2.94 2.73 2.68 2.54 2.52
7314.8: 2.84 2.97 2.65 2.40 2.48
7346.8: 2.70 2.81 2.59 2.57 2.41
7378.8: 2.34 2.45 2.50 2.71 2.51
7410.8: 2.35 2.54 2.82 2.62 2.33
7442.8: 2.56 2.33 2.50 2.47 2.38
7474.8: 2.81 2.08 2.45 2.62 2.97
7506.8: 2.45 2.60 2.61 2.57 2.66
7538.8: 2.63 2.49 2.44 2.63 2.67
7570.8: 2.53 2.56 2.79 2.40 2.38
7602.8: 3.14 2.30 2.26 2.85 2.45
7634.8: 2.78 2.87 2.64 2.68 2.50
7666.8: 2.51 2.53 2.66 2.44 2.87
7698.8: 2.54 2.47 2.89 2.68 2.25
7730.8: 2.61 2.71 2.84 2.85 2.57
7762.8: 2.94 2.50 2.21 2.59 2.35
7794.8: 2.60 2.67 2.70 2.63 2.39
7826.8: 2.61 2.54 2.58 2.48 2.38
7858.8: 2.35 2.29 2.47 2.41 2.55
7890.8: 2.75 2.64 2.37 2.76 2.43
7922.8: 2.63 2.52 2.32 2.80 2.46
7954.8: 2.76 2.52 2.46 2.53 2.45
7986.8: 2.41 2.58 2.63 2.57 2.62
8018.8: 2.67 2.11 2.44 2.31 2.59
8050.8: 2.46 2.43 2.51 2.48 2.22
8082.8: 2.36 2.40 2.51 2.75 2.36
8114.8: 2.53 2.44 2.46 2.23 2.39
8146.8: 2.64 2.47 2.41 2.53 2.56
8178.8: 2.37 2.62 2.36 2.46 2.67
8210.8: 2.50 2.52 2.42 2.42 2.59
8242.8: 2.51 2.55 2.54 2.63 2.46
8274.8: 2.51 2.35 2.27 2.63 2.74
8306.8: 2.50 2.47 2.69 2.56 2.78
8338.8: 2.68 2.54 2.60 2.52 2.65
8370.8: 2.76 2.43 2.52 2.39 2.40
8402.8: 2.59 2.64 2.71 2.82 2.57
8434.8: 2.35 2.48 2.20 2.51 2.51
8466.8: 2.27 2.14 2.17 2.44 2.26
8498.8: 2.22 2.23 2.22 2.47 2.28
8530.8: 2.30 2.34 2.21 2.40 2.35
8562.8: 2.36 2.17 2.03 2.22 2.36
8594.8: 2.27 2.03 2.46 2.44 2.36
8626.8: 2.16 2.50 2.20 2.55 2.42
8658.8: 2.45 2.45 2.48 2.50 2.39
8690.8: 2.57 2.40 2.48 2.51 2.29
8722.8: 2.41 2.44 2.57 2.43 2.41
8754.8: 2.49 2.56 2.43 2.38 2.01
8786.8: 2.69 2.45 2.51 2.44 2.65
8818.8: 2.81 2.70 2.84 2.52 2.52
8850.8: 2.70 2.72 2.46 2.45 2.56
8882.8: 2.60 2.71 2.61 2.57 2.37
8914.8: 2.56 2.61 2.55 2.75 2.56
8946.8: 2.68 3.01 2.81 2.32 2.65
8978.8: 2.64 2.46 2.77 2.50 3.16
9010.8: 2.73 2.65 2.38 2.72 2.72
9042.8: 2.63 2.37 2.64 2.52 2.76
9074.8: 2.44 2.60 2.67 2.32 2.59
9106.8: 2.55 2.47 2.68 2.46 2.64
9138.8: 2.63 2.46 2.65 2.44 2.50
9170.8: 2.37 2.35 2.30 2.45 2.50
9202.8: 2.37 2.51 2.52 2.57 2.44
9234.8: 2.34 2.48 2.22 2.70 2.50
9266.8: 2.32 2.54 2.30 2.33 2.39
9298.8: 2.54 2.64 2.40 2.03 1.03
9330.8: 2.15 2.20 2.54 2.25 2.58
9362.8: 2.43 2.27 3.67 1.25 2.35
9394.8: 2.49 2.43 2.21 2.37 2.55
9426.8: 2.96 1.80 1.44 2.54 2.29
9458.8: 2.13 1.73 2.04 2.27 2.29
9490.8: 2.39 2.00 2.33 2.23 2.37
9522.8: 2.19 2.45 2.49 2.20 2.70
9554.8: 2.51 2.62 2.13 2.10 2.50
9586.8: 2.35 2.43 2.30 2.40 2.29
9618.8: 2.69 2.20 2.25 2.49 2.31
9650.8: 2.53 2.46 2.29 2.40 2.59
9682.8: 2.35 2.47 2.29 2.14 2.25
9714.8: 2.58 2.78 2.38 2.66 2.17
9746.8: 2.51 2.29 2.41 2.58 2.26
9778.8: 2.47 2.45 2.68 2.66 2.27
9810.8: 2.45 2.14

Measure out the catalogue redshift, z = 0.196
